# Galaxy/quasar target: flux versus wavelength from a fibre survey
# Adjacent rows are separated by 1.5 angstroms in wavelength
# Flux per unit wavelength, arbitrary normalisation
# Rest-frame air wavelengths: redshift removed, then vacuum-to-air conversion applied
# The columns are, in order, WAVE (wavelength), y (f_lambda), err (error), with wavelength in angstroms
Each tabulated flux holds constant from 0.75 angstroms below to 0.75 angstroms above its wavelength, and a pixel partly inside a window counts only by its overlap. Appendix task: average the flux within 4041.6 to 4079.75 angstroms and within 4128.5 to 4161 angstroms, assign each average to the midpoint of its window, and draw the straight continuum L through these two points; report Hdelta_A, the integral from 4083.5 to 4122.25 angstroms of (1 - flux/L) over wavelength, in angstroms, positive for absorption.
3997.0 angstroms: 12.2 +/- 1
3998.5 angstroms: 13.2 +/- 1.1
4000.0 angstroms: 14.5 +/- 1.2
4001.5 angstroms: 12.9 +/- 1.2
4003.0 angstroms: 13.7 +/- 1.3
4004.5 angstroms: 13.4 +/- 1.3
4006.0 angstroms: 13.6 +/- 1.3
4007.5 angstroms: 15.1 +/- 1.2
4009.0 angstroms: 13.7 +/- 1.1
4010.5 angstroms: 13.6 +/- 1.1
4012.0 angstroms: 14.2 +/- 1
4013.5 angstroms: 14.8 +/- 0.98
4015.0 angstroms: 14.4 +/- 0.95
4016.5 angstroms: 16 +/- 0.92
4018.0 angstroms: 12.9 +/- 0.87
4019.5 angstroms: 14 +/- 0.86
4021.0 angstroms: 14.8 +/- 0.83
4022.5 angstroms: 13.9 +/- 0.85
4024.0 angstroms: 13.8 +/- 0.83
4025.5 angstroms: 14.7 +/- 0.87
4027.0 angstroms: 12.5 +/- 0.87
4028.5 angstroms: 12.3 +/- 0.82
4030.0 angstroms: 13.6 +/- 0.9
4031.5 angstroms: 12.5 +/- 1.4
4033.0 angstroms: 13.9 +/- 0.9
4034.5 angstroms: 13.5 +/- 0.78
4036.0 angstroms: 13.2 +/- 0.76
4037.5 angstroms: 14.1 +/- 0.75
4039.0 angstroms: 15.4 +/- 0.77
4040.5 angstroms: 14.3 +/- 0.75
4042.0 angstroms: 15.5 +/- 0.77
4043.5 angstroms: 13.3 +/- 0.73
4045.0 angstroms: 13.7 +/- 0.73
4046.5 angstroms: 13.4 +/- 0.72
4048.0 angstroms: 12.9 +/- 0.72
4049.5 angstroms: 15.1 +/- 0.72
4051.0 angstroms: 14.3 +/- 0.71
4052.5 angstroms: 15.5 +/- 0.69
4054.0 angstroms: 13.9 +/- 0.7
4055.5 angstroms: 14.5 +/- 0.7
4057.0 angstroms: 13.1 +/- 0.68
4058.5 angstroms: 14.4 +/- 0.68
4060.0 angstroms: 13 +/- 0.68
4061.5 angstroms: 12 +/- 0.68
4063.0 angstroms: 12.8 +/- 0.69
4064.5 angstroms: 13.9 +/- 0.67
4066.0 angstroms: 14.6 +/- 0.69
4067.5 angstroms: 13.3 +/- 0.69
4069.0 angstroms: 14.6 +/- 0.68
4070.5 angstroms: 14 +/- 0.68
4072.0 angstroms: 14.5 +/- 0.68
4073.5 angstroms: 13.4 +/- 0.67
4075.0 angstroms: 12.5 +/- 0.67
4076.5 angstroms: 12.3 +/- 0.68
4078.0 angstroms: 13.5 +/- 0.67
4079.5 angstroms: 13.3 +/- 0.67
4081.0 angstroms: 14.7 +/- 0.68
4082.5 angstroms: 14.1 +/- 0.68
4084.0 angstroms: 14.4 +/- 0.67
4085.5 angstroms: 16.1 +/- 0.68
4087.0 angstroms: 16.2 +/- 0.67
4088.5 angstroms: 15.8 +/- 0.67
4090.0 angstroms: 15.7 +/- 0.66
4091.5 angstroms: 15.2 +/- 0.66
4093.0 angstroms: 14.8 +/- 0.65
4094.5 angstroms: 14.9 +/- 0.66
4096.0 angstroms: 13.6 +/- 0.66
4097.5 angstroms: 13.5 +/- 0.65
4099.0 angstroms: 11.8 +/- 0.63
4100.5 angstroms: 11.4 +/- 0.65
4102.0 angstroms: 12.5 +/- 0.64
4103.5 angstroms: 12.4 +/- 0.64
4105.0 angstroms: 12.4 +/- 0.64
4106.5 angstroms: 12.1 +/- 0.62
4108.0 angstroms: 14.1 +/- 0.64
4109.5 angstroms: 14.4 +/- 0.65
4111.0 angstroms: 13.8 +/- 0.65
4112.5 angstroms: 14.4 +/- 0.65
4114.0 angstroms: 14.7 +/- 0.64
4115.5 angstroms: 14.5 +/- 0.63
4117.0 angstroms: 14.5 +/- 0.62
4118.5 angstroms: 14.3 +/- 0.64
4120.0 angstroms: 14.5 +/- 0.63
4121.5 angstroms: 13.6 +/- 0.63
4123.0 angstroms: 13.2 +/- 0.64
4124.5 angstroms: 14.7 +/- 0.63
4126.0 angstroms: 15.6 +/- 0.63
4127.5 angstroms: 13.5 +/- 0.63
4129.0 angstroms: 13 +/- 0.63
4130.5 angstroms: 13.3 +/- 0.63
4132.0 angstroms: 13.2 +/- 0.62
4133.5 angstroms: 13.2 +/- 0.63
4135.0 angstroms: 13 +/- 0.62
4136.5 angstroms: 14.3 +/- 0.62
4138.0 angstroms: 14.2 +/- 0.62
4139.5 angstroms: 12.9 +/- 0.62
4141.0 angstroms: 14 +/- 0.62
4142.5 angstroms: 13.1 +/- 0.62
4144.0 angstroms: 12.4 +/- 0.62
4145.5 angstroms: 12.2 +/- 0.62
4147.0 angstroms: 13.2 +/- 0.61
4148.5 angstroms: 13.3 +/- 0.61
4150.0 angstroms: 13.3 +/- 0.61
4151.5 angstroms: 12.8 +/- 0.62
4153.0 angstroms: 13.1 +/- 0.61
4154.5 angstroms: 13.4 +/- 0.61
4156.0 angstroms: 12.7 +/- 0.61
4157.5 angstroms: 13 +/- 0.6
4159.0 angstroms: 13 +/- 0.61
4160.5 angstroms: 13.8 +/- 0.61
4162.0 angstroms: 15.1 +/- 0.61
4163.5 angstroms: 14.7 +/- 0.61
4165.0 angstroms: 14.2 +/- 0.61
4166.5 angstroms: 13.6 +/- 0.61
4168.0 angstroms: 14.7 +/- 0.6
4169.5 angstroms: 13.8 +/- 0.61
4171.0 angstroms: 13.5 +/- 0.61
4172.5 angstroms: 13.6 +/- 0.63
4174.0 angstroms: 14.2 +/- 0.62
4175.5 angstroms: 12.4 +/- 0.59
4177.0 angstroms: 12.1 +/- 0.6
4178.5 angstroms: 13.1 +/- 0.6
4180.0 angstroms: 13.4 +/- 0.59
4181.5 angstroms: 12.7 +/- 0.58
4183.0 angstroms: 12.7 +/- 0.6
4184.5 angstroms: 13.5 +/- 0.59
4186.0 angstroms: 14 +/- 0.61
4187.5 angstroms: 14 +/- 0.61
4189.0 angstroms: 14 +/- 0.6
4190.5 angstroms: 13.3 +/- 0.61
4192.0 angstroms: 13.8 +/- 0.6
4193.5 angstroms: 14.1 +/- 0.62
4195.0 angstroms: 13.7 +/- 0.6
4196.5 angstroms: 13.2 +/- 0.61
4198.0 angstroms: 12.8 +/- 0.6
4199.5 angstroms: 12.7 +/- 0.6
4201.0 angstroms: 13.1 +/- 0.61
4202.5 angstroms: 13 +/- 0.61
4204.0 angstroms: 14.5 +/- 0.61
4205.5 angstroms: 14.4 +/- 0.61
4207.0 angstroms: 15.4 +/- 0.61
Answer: -1.7 angstroms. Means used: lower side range 13.7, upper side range 13.2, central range 14.1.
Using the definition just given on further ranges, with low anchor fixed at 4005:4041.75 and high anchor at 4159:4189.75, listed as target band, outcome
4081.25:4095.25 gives -1.4 angstroms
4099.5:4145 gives 0.6 angstroms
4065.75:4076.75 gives 0.2 angstroms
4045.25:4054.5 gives -0.2 angstroms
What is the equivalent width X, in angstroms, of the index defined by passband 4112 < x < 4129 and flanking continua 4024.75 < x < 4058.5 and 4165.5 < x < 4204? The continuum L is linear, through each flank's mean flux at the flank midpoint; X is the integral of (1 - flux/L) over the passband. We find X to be -0.8 angstroms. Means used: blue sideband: 13.9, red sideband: 13.4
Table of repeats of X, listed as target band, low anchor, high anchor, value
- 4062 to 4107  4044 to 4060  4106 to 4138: 0.53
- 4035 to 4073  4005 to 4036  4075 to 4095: 0.76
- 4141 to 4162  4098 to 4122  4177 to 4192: 0.43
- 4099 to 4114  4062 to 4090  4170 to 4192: 0.89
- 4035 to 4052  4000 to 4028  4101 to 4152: -0.30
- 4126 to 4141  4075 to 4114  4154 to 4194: 0.21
